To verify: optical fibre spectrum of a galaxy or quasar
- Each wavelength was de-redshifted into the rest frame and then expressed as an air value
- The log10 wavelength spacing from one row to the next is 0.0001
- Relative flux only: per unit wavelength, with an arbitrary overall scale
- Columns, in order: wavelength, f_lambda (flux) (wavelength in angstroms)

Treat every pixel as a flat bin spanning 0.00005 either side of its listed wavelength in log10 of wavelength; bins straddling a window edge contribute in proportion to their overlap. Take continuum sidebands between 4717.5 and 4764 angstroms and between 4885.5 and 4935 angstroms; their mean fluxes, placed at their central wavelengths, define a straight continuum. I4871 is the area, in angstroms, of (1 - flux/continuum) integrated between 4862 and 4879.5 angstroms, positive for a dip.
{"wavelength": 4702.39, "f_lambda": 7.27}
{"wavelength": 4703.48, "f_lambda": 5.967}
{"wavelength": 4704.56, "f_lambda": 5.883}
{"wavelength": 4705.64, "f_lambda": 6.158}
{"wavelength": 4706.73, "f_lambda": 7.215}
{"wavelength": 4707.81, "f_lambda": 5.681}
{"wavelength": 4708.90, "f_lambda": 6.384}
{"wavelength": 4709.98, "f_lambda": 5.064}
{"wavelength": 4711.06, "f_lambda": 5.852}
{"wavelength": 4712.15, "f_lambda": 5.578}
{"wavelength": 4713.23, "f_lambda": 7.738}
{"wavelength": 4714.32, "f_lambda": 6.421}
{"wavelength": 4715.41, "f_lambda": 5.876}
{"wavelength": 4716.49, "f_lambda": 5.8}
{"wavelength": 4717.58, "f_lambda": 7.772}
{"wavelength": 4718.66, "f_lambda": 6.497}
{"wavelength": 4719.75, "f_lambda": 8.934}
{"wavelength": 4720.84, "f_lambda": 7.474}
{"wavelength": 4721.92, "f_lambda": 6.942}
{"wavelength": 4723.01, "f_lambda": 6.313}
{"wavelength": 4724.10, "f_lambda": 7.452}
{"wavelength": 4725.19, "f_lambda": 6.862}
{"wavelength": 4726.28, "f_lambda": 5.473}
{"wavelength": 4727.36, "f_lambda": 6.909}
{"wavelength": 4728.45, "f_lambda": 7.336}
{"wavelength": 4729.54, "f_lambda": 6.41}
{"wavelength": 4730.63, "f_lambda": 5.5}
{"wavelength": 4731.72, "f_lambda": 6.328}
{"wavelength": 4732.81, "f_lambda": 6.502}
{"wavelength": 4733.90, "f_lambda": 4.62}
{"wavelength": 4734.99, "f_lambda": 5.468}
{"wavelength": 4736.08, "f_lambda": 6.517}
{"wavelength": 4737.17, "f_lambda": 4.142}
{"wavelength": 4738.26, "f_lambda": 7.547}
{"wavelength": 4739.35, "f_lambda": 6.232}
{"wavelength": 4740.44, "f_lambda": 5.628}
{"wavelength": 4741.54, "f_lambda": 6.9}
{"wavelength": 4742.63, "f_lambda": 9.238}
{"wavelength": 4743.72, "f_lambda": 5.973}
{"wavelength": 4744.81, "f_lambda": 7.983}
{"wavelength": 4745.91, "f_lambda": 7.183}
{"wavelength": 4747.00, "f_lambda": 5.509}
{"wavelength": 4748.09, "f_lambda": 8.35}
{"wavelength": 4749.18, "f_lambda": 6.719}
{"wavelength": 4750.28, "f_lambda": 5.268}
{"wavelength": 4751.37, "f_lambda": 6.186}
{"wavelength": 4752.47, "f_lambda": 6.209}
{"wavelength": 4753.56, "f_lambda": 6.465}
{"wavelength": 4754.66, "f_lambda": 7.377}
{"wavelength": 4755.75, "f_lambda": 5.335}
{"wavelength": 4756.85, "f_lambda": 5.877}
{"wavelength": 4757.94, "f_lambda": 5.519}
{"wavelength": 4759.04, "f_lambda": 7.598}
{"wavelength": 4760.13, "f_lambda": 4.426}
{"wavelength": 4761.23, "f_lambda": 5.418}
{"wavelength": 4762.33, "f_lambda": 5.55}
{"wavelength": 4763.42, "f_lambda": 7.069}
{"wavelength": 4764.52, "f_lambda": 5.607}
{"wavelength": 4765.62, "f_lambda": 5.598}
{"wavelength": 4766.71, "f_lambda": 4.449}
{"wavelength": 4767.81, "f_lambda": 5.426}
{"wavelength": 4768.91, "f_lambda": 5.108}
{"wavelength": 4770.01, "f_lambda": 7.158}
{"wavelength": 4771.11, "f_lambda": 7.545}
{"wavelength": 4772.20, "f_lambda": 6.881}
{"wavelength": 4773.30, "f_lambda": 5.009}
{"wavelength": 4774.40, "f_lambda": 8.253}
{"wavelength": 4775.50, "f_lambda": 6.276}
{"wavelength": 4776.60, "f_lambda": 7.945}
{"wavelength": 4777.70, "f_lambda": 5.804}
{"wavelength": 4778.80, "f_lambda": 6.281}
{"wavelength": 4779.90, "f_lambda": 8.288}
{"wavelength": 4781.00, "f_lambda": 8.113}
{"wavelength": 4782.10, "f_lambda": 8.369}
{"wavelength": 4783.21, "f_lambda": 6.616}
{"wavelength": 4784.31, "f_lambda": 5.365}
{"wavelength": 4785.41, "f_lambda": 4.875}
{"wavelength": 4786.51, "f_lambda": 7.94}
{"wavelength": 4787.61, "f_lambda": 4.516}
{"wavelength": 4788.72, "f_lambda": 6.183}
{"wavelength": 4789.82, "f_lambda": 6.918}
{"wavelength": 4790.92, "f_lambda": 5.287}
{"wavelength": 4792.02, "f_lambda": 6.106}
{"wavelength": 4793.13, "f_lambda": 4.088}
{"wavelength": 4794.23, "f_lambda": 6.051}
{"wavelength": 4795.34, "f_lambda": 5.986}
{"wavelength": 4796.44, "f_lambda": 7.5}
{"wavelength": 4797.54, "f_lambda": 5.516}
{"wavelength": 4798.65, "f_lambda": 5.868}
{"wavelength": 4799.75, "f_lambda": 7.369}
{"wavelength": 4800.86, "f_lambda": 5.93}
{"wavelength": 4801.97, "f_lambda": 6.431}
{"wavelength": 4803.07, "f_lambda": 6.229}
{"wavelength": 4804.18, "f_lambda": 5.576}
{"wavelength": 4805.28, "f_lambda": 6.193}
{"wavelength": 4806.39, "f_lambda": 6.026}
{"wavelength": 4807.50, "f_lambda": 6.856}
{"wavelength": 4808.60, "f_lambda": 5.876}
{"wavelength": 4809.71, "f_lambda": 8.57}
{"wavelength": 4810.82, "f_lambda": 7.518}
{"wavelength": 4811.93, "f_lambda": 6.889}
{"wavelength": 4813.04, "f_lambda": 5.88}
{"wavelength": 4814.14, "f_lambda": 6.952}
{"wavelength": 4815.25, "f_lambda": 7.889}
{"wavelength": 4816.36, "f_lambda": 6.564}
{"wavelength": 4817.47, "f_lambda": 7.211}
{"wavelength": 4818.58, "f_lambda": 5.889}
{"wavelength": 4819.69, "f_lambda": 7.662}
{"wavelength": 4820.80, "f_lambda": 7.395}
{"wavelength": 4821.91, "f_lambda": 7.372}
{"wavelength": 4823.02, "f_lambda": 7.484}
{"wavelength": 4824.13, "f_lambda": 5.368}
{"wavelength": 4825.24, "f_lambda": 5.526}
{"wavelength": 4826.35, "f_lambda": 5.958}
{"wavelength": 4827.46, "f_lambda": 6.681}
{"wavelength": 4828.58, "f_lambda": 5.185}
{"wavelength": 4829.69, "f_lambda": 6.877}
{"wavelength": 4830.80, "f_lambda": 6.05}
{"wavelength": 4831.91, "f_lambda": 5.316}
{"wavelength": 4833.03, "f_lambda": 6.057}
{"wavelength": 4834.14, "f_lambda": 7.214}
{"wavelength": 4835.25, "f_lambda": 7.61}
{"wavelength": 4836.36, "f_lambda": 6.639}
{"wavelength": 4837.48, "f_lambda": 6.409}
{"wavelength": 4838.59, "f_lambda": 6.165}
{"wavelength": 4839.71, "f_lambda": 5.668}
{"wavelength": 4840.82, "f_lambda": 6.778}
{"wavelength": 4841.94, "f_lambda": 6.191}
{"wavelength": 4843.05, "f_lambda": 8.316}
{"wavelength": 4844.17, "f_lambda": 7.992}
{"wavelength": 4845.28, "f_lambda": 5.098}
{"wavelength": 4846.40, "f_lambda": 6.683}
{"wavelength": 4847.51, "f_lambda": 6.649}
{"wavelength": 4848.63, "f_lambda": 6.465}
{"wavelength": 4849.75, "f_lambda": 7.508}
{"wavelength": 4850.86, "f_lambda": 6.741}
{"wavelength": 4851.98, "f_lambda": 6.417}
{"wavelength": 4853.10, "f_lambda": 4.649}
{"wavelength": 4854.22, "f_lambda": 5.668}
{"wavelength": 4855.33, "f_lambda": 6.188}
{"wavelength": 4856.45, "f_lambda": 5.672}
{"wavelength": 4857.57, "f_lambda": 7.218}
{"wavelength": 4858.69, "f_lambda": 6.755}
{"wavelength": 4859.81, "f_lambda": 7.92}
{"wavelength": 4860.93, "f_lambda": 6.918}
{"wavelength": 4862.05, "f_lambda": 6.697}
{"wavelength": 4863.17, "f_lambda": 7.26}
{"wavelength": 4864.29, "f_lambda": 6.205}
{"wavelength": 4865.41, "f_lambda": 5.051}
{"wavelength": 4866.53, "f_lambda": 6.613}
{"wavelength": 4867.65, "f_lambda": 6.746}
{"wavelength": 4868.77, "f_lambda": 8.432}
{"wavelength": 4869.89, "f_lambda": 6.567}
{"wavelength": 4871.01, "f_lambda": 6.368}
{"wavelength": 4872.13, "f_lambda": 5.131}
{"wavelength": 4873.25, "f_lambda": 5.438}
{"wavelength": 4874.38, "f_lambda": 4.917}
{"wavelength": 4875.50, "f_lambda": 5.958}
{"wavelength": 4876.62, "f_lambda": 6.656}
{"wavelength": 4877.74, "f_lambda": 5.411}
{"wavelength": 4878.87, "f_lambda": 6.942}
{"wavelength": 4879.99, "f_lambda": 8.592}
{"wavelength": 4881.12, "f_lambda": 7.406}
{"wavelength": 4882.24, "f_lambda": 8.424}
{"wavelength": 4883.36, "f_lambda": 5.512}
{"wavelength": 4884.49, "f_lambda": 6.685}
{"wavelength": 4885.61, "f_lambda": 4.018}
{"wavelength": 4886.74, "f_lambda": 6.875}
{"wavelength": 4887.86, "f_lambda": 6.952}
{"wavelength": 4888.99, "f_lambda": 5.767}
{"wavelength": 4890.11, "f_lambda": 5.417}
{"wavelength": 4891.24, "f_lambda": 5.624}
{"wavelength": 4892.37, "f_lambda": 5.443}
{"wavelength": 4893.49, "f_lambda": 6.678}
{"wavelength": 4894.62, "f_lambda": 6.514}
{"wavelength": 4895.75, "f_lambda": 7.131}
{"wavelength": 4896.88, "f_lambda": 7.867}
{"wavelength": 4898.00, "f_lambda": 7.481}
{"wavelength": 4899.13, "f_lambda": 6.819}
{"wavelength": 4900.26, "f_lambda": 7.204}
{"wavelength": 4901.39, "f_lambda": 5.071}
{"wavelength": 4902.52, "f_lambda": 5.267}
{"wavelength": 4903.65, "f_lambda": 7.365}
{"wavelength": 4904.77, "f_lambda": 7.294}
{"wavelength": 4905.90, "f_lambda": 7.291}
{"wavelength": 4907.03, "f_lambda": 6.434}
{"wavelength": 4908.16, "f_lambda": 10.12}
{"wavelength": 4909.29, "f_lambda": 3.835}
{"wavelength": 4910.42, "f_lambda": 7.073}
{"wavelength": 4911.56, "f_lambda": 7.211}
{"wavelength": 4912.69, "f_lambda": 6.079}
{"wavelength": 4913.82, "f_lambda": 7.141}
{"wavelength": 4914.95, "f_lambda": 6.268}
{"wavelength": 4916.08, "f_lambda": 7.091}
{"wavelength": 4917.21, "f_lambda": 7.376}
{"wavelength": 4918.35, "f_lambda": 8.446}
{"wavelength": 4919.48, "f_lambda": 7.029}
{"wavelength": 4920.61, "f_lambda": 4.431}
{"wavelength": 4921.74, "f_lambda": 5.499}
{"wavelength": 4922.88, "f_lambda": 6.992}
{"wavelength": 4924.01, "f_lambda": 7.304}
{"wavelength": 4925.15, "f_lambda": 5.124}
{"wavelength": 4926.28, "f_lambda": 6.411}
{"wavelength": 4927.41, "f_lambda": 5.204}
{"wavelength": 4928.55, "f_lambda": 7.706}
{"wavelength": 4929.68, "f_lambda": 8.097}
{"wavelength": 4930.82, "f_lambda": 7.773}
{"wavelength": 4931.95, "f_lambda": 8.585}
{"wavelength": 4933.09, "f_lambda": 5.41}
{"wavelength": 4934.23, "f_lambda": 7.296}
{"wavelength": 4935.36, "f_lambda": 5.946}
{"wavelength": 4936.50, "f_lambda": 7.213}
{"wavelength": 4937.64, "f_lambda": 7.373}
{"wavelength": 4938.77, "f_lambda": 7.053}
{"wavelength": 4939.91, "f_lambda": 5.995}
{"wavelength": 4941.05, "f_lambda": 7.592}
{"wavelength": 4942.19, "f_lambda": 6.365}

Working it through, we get 0.91 angstroms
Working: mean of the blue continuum 6.47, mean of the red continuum 6.66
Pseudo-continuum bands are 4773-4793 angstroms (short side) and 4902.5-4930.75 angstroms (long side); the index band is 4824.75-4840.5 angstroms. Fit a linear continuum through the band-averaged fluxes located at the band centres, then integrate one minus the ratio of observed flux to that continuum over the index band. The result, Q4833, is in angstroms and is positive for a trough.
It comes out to 0.88 angstroms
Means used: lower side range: 6.53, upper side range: 6.77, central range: 6.25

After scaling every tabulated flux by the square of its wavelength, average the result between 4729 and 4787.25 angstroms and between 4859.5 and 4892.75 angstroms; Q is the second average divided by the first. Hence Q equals 1.1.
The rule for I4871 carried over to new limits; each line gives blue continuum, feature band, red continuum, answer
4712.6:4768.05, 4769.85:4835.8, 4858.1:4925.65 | -0.7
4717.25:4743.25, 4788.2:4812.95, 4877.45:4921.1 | 1.2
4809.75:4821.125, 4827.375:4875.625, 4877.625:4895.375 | 2.1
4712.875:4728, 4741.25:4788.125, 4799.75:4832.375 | 1.9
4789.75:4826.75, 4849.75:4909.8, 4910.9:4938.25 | 1.5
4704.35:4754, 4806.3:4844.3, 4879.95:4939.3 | -0.4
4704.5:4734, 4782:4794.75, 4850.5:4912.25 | 1.1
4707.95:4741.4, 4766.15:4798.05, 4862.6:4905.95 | 0.4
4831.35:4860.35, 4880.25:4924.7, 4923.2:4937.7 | 0.8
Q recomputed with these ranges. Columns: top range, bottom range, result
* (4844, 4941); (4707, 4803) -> 1.10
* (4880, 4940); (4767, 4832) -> 1.08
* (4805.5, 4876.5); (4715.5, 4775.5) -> 1.06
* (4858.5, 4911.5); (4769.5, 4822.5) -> 1.03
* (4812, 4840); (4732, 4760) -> 1.06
